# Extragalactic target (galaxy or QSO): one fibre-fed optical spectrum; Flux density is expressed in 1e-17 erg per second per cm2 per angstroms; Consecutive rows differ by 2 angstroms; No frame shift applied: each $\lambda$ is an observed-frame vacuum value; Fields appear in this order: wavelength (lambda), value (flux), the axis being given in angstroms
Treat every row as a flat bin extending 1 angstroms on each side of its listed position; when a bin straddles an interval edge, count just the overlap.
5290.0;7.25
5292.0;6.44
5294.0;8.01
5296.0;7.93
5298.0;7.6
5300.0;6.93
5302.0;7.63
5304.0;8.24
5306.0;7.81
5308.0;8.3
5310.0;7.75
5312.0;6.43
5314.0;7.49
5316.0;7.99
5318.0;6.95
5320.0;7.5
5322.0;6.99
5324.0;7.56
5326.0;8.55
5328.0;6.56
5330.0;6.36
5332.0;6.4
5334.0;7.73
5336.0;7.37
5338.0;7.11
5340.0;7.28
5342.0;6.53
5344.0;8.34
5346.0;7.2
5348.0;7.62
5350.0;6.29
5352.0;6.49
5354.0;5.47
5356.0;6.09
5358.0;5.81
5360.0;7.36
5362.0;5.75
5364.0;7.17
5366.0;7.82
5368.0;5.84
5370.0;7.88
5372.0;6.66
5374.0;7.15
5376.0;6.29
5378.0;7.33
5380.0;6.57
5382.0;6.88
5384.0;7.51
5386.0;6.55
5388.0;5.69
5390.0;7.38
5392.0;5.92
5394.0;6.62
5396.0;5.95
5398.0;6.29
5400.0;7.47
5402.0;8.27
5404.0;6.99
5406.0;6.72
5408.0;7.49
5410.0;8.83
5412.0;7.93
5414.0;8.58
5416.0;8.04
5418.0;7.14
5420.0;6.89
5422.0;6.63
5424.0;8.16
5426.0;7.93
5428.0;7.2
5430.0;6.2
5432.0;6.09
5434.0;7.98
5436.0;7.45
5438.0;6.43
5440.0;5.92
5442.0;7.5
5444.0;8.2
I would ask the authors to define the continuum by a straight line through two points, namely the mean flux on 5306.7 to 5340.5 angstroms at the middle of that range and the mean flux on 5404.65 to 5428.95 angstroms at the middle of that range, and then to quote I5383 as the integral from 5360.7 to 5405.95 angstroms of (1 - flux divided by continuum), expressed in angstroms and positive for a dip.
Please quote 4.17 angstroms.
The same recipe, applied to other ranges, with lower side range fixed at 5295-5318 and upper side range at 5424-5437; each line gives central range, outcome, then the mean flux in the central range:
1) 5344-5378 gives 3.2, 6.75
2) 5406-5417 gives -1.2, 8.04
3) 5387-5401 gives 1.6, 6.47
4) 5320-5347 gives 1.0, 7.24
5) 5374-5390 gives 1.3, 6.76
